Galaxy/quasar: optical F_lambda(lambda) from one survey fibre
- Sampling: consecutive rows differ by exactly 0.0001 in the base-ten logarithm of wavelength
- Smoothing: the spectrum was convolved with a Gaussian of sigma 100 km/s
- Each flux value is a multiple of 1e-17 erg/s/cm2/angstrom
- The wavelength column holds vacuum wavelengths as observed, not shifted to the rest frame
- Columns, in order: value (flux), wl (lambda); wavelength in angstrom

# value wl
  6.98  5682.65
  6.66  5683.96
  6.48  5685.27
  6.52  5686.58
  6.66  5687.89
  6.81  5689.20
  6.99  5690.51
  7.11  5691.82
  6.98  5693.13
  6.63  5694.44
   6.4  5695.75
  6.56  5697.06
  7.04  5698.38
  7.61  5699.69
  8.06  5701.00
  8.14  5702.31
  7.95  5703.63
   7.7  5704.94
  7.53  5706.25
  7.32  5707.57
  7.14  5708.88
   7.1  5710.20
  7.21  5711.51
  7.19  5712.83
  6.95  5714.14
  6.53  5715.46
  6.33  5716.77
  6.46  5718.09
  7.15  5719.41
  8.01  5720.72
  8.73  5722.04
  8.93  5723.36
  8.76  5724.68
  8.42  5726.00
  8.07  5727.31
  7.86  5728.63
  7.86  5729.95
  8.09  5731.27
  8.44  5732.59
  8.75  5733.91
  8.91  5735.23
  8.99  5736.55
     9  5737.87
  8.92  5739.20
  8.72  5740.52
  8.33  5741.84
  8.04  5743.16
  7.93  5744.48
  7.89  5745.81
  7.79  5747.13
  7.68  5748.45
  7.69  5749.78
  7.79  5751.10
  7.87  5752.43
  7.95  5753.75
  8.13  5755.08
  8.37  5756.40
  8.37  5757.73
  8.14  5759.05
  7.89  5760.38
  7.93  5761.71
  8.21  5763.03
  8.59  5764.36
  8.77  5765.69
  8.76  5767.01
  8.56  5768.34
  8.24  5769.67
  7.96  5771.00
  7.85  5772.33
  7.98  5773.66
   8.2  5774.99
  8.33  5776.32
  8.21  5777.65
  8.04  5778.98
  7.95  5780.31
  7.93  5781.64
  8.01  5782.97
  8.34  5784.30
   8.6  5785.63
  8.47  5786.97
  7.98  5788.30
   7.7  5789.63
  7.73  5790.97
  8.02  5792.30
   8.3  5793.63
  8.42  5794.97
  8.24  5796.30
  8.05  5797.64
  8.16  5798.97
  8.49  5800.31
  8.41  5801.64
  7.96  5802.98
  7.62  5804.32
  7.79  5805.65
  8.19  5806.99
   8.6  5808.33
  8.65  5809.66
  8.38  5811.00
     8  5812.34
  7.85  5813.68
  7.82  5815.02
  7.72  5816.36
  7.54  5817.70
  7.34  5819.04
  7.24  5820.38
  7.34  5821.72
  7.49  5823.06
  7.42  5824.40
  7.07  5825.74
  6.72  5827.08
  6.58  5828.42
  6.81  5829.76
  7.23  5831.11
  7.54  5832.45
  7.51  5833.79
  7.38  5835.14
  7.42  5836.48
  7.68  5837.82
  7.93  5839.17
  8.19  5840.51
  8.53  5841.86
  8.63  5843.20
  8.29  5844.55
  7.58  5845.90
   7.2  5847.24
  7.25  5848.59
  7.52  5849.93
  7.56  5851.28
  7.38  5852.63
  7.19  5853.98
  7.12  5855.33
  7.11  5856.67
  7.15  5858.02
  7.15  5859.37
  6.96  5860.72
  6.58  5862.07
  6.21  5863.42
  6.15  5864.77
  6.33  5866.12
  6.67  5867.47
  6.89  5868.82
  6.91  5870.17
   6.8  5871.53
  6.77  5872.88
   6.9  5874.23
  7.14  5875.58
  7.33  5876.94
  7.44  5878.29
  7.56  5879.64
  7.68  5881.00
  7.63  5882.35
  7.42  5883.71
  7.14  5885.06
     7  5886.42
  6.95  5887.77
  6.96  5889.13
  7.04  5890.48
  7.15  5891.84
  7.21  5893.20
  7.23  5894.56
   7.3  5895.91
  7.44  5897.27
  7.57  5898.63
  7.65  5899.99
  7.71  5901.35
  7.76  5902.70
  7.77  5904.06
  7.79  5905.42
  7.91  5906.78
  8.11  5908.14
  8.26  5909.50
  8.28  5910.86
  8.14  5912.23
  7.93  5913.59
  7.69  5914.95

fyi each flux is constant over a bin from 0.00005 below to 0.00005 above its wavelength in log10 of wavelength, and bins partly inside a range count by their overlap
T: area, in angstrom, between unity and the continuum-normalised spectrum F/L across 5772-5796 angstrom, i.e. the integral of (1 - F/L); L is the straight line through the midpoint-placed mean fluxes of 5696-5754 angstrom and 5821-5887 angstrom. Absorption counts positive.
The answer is -1.74 angstrom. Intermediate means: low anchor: 7.84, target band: 8.12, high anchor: 7.25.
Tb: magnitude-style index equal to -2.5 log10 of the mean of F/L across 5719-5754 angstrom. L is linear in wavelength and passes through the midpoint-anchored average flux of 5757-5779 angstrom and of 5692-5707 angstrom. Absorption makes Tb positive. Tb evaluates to -0.06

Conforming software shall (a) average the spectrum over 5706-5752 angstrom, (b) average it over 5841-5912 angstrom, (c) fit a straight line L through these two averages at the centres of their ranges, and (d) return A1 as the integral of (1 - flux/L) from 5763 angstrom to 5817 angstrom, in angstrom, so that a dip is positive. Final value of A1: -3.5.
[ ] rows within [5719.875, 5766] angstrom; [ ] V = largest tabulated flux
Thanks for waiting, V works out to 9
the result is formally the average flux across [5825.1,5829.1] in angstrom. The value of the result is 6.8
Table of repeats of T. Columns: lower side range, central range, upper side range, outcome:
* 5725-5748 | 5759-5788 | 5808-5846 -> -0.5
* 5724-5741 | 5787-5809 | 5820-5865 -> -0.8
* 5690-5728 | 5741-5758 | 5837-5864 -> -1.3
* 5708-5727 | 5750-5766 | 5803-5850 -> -1.2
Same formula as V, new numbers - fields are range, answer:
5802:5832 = 8.65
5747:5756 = 8.13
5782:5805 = 8.6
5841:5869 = 8.63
